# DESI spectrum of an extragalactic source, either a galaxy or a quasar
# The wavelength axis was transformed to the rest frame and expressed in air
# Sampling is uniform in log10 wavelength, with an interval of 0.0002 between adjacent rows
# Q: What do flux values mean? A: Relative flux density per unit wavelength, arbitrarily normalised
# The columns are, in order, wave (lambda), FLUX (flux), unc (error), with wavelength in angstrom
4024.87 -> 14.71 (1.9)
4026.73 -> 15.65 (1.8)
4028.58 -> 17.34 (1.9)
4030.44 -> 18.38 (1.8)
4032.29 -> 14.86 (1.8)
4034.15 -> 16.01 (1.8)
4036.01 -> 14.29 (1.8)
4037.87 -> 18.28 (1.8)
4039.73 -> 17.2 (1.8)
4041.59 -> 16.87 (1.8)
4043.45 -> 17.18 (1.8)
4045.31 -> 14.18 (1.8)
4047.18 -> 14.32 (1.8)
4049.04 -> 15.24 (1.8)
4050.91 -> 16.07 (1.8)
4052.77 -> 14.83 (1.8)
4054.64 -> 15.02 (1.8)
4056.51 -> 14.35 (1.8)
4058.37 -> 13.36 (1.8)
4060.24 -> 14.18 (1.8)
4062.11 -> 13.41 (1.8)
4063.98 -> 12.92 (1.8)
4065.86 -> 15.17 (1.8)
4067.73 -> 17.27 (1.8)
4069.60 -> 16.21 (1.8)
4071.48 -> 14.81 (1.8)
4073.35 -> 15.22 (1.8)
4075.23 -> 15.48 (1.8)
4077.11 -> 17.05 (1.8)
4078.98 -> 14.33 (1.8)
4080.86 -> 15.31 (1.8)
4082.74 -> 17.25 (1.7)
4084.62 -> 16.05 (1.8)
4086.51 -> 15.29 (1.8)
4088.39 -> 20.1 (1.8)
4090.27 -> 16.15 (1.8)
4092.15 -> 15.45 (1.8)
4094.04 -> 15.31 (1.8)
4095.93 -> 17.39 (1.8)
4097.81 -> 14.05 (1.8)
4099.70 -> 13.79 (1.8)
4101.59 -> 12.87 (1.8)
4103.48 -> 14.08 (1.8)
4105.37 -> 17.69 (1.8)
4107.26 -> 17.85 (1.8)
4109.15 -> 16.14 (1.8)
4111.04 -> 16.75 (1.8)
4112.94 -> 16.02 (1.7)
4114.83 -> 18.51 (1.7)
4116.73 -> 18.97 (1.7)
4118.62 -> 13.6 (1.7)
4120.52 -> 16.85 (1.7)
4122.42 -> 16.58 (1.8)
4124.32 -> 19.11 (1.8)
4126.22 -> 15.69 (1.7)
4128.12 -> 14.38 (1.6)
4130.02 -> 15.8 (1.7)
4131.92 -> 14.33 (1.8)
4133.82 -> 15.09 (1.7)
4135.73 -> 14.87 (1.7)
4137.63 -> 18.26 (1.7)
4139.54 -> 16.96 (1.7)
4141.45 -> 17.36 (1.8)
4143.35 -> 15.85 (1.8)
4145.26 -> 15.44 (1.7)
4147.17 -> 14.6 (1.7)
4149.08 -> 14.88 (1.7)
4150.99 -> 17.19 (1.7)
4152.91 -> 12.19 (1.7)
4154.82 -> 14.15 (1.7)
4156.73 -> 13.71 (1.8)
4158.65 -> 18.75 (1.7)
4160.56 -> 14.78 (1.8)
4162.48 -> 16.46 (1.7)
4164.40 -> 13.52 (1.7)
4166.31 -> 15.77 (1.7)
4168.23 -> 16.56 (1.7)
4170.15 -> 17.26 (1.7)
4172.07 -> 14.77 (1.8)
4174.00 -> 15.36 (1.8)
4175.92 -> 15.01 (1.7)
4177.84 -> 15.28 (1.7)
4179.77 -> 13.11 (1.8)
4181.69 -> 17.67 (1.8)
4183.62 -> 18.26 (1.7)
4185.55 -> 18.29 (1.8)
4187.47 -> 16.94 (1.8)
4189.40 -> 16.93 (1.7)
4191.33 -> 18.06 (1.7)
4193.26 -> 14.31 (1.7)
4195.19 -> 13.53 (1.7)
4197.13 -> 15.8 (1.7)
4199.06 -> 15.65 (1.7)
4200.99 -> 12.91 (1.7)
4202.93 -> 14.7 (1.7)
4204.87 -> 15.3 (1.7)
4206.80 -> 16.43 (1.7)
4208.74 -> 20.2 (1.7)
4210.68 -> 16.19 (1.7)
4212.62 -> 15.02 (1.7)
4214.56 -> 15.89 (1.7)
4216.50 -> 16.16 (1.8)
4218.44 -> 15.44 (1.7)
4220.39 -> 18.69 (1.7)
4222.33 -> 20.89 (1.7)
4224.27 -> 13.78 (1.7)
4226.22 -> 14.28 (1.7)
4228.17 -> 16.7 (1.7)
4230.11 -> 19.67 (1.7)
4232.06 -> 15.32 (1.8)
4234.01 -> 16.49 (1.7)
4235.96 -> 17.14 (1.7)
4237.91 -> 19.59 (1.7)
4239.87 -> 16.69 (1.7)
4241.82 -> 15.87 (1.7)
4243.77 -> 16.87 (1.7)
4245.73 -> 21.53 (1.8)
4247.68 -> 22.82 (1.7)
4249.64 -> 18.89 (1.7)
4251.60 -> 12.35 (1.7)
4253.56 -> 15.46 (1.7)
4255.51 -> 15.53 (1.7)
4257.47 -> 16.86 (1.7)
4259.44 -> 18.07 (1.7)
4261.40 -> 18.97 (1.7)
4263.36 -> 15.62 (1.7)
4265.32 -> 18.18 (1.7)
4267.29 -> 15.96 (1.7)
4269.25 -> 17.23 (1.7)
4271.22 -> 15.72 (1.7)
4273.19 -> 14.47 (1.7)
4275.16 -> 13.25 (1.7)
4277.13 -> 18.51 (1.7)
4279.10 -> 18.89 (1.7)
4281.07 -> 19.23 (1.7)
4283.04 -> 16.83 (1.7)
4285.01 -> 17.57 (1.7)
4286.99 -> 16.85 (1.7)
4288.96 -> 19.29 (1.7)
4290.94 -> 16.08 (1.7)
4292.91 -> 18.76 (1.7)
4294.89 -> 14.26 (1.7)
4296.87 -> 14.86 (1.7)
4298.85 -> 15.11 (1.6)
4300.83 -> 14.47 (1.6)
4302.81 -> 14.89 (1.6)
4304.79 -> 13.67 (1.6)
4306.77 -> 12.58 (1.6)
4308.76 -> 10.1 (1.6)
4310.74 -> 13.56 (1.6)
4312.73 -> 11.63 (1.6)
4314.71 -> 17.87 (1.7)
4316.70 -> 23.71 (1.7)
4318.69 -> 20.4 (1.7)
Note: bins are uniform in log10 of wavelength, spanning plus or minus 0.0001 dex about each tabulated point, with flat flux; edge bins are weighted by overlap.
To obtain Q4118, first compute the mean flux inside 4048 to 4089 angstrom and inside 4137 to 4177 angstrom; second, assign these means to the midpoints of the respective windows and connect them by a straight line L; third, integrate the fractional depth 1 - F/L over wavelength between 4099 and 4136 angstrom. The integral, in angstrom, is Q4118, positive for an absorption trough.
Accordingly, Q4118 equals -1.11 angstrom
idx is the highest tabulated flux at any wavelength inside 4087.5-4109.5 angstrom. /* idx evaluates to 20.1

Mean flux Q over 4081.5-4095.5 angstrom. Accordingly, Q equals 16.5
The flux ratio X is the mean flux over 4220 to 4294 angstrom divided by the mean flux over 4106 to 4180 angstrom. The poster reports 1.1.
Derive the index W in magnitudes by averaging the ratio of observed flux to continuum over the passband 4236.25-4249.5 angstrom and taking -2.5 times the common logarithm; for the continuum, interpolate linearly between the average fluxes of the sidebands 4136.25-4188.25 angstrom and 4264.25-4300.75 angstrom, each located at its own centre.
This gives -0.15 mag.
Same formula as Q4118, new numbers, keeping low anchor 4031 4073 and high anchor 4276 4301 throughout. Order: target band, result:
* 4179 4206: 0.8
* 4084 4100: -0.5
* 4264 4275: 0.5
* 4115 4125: -0.8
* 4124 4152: 0.0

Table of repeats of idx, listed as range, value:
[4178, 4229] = 20.89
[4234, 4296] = 22.82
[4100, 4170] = 19.11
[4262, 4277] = 18.18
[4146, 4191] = 18.75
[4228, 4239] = 19.67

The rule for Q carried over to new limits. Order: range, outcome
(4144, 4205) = 15.5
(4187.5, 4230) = 16.1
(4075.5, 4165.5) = 15.9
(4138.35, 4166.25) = 15.5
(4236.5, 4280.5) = 17.2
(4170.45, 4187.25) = 16.1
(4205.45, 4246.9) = 17.1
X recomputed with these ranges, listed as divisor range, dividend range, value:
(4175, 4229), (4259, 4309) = 1.00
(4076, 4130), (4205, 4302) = 1.05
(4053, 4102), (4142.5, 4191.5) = 1.03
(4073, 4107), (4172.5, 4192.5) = 1.04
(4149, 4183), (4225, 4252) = 1.14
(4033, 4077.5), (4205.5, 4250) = 1.13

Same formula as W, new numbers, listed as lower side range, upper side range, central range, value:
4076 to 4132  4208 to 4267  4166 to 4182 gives 0.07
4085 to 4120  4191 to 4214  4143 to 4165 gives 0.05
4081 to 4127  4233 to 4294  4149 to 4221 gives 0.07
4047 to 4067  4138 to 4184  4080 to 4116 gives -0.08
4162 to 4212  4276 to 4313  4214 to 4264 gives -0.09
